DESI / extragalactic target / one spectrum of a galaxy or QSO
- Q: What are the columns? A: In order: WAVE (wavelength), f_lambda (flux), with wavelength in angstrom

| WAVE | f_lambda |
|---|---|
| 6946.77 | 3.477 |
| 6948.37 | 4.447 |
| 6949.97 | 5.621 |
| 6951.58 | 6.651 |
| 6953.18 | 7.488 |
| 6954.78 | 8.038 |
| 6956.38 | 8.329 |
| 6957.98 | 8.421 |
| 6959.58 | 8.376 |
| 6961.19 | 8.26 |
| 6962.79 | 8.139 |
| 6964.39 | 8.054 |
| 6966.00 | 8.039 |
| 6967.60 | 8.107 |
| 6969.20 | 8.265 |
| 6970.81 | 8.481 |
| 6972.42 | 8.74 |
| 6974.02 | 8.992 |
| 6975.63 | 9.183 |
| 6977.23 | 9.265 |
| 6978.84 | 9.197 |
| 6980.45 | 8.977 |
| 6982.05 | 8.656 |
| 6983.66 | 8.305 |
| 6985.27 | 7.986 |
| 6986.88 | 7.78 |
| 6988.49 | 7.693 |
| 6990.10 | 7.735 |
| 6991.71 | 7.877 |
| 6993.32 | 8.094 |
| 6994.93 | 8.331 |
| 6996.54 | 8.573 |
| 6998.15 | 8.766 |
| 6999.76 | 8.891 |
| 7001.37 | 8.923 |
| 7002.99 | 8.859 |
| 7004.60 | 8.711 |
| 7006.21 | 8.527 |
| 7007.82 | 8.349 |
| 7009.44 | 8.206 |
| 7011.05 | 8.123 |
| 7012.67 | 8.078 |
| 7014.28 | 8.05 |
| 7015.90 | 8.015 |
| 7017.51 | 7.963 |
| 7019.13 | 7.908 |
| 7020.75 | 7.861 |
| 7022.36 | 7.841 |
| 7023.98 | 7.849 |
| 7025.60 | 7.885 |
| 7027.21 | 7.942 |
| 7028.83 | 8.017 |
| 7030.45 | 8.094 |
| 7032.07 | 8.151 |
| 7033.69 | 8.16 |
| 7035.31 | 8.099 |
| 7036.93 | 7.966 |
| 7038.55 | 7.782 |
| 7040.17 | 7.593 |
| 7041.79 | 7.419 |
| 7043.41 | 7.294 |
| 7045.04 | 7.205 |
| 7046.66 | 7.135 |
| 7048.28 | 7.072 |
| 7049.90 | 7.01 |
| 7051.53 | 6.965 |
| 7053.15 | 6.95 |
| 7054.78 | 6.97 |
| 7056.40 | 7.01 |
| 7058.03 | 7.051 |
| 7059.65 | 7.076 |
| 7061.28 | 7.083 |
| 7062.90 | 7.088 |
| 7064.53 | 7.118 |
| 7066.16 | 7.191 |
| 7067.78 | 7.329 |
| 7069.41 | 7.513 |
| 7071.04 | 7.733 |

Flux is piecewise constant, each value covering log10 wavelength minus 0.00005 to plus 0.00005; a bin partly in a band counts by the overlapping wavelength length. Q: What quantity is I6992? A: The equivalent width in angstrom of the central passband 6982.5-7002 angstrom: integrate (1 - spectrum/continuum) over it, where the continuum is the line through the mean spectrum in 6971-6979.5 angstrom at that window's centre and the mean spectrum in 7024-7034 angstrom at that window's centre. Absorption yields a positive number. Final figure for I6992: 1.03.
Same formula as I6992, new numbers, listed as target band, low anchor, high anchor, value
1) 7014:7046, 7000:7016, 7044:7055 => -0.68 angstrom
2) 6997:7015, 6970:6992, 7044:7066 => -1.09 angstrom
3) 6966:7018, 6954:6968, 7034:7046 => -2.90 angstrom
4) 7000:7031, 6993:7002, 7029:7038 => 0.63 angstrom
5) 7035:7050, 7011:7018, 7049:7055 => -0.44 angstrom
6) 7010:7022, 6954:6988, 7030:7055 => -0.23 angstrom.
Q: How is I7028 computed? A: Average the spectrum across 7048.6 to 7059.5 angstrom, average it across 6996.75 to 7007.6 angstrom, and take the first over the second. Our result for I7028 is 0.8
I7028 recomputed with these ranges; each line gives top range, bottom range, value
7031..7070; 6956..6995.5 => 0.88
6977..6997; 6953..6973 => 1.01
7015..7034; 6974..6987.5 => 0.92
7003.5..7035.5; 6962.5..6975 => 0.97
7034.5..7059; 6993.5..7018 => 0.87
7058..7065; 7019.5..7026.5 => 0.90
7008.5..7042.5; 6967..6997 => 0.94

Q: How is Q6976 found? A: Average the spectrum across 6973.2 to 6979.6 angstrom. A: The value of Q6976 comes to 9.16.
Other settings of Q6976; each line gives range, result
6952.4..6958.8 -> 8.08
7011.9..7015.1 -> 8.06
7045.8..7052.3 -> 7.05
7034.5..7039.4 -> 7.95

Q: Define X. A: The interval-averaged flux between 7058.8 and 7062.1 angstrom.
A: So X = 7.09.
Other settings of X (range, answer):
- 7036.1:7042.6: 7.7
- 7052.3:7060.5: 7.01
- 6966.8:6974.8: 8.52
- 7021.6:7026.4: 7.85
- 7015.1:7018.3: 8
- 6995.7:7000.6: 8.75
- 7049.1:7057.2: 6.98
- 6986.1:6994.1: 7.83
